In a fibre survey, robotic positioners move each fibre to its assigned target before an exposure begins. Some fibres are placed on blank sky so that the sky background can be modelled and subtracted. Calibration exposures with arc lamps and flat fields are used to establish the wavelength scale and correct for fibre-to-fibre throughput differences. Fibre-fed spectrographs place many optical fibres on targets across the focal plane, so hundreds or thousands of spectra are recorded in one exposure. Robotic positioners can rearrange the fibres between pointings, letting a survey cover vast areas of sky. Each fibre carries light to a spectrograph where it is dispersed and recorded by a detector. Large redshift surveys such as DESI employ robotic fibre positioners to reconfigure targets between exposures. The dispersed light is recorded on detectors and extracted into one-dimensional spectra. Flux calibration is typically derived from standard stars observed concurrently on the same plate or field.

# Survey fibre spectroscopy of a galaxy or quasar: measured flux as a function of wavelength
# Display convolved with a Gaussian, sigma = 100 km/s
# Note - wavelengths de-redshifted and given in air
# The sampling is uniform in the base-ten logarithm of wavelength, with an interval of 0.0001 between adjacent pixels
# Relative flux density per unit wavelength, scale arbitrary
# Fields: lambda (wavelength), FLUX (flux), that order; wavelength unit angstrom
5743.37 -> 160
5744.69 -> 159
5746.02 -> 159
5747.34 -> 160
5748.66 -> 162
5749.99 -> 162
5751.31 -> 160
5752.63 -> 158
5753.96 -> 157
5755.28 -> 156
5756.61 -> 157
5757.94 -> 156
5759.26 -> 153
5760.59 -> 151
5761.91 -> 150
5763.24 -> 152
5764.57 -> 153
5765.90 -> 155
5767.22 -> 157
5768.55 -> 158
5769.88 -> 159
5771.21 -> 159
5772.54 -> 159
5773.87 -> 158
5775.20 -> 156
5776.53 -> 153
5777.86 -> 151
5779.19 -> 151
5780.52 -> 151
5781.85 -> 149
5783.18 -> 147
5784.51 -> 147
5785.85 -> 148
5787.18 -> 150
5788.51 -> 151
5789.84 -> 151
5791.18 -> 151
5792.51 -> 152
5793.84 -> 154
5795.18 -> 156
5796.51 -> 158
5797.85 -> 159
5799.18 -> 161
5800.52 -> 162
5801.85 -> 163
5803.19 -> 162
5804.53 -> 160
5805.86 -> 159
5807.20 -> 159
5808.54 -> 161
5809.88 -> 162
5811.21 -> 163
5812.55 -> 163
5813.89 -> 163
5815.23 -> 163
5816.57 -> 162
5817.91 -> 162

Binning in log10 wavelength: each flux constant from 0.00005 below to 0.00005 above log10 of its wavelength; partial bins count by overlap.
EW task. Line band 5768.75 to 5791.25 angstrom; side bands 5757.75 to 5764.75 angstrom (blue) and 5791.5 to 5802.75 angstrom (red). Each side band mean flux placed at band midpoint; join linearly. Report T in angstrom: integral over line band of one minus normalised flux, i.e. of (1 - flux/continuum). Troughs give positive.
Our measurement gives 0.39 angstrom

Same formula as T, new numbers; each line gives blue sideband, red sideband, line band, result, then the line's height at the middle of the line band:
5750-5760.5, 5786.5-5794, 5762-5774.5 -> -0.13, 155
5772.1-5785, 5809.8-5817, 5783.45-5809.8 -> 0.29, 158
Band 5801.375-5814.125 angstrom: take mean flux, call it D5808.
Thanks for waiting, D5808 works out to 161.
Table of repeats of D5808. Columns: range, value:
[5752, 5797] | 154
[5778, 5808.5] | 155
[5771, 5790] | 152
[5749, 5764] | 156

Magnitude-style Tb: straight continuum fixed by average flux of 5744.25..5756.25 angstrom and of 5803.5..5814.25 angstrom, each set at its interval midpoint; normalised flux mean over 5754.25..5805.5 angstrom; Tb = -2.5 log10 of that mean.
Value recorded 0.04 mag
